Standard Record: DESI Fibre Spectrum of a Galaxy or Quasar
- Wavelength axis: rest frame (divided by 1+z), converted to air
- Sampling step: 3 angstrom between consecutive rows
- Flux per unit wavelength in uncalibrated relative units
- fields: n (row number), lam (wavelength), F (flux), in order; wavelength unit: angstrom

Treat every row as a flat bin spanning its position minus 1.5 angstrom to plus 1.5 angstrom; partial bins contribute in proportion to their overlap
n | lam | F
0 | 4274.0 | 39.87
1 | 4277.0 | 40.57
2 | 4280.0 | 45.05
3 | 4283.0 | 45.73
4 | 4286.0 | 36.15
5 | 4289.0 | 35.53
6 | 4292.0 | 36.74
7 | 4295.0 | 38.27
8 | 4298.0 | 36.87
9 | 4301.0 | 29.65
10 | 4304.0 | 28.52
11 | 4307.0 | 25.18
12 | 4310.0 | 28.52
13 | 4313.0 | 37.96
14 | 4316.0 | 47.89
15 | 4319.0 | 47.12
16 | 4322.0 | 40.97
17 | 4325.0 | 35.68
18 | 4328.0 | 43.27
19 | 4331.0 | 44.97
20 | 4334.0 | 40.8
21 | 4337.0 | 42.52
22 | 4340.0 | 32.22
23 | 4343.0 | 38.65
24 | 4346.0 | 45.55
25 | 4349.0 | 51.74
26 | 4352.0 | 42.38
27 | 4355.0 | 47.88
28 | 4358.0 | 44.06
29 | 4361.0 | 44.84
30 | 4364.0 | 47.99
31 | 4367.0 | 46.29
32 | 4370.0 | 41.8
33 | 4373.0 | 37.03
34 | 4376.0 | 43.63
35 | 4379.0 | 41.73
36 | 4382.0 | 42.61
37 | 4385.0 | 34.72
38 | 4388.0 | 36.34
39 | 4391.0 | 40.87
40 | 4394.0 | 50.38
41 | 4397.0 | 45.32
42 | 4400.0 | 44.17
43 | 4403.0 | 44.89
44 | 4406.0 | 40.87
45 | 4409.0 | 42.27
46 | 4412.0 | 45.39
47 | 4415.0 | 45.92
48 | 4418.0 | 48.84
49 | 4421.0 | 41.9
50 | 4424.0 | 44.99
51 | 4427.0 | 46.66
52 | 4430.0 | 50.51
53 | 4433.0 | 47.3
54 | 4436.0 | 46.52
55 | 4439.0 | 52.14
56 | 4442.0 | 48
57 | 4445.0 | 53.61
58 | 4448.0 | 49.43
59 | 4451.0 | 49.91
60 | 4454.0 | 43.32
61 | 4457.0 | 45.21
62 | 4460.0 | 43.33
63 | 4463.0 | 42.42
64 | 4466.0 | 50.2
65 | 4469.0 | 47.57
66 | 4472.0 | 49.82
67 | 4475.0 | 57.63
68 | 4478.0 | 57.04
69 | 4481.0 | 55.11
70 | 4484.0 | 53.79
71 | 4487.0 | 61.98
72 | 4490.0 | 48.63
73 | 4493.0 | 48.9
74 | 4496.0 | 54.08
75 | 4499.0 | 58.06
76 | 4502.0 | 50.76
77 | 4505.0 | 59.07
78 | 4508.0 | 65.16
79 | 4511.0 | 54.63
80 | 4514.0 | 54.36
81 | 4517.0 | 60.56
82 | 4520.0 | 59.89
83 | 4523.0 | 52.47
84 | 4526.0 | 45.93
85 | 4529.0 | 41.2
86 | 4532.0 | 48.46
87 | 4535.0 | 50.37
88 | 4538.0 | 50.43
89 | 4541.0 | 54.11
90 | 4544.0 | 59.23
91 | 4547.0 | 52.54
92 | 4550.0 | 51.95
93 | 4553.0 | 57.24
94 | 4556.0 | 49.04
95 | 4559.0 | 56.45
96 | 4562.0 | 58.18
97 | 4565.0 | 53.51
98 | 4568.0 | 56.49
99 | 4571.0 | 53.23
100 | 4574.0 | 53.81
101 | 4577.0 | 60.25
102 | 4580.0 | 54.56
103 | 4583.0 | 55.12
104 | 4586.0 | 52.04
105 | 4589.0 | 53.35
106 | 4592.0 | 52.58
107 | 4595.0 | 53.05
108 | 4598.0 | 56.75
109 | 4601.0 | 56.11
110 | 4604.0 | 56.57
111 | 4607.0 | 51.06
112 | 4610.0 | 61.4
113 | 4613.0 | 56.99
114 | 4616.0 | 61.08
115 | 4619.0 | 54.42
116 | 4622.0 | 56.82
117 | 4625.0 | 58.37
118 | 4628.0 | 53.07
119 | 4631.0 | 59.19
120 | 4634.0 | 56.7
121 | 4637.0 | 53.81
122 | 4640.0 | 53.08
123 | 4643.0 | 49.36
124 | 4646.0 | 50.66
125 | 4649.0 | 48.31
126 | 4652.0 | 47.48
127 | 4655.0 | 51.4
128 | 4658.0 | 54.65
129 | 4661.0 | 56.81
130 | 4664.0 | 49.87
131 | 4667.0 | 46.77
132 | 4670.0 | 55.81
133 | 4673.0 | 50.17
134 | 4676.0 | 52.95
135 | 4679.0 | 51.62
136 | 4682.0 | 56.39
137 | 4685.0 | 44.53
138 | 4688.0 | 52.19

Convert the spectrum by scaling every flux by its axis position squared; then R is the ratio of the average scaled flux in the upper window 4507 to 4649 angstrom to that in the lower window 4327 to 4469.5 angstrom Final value 1.3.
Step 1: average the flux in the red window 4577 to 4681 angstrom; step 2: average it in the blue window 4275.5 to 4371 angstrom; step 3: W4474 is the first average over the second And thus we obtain 1.3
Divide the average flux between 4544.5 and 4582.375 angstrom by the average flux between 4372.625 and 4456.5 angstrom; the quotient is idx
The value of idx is 1.22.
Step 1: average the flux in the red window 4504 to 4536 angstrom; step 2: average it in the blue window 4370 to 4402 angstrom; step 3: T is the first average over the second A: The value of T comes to 1.29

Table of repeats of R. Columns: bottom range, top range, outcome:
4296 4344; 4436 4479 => 1.39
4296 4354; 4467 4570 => 1.51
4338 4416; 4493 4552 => 1.33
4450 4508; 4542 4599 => 1.10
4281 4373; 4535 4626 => 1.54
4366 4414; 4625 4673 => 1.39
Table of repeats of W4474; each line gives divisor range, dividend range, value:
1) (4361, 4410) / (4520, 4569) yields 1.23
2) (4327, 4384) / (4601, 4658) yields 1.26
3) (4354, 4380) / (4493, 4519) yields 1.29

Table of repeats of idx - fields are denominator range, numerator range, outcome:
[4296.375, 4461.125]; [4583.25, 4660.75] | 1.27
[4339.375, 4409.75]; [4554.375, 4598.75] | 1.27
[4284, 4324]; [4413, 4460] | 1.31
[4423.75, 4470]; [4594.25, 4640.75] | 1.18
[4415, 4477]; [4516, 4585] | 1.12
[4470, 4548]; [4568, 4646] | 1.02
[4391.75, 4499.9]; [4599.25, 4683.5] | 1.11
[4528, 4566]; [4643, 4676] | 0.97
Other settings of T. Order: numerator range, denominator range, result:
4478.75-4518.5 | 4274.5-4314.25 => 1.56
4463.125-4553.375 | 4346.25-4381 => 1.20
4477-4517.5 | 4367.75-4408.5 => 1.33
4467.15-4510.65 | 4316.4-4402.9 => 1.28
